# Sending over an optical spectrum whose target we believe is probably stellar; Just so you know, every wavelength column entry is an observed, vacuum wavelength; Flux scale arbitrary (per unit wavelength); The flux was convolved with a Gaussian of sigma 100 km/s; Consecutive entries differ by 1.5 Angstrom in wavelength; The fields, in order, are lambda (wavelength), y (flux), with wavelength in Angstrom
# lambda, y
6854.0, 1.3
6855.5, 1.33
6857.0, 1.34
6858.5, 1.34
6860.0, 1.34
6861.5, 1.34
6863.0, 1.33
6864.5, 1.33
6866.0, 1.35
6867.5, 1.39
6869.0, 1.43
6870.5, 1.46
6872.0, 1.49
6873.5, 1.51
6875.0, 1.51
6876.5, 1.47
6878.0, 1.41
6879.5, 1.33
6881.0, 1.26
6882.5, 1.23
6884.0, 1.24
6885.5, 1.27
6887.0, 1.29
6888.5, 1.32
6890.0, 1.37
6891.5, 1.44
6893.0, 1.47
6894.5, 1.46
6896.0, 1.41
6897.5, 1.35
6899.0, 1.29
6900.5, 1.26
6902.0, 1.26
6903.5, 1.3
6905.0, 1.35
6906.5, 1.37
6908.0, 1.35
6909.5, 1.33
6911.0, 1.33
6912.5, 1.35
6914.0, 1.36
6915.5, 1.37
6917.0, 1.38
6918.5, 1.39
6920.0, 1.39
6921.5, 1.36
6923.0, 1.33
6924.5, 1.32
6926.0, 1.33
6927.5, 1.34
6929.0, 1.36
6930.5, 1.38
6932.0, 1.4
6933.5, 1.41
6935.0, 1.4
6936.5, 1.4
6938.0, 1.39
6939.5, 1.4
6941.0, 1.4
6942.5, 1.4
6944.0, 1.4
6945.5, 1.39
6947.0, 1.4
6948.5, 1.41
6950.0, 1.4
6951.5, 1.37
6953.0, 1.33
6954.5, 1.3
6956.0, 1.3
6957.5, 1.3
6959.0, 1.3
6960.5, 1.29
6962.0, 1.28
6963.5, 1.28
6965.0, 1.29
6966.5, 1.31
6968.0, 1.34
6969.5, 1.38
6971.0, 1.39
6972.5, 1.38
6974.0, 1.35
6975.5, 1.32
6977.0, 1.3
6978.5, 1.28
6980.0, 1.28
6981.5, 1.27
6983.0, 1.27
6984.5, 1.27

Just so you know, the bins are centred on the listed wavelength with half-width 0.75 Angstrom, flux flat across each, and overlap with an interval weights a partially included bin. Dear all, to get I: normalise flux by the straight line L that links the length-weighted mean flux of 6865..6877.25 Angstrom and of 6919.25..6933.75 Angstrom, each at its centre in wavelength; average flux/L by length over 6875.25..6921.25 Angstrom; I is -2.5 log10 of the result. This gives 0.04 mag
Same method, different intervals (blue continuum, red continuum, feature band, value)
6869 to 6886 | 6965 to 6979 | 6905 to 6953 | -0.01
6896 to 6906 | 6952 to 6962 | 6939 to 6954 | -0.07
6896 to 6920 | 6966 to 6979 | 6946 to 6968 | 0.01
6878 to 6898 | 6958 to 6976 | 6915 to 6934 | -0.02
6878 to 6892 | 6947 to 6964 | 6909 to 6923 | -0.04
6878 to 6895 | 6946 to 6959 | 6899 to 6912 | 0.02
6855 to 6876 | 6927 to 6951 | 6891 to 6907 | 0.03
